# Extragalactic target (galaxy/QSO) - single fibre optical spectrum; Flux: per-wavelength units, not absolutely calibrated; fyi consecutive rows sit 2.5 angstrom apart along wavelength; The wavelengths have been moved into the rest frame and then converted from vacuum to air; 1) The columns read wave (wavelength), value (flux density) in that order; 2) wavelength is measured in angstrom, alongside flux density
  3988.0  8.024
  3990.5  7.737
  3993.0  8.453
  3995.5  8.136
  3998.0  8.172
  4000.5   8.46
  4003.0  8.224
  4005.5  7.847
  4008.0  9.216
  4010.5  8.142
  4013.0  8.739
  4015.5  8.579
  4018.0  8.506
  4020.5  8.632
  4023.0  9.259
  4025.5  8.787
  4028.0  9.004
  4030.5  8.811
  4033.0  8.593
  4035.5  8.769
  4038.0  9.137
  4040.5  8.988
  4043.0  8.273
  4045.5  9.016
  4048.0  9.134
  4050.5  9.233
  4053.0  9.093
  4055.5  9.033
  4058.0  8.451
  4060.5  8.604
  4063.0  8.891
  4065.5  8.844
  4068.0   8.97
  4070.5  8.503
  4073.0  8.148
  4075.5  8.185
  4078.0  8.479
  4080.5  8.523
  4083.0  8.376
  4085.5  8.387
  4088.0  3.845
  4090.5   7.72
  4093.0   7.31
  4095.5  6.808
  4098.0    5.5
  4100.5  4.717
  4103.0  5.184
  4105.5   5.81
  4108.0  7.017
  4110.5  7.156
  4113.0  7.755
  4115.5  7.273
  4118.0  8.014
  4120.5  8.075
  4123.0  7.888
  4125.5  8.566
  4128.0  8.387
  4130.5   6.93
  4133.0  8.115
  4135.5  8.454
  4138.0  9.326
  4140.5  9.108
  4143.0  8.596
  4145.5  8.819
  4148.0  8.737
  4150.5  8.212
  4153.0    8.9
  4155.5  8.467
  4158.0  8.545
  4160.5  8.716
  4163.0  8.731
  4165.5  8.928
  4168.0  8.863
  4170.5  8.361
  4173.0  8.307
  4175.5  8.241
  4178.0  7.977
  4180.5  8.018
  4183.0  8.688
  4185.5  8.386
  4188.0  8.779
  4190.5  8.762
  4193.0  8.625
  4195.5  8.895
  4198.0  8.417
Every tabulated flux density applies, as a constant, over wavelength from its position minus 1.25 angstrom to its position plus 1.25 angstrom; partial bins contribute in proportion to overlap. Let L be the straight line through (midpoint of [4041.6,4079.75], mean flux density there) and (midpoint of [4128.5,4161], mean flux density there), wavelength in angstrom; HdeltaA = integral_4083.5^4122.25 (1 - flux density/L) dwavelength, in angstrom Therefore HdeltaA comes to 8.4 angstrom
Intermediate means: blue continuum 8.72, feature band 6.75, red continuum 8.53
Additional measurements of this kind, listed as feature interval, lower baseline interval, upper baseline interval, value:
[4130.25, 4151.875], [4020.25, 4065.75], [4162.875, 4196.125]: 0.2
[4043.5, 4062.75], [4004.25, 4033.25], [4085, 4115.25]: -3.0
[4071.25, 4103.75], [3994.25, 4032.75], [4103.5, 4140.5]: 3.9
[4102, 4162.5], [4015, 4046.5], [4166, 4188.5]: 3.6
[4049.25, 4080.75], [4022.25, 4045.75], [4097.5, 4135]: -1.9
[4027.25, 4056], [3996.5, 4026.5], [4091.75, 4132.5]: -2.9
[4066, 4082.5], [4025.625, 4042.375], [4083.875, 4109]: -3.0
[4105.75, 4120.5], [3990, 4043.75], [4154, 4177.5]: 2.0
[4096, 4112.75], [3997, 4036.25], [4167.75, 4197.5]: 4.9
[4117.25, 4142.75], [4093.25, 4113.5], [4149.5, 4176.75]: -3.6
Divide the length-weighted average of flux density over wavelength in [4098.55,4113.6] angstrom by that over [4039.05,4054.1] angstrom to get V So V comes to 0.7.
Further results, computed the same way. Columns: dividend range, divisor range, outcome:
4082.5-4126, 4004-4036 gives 0.80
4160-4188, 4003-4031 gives 0.98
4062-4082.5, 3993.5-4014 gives 1.02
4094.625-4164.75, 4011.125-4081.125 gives 0.89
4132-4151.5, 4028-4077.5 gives 0.99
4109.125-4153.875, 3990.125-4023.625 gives 0.98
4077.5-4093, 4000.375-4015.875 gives 0.89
